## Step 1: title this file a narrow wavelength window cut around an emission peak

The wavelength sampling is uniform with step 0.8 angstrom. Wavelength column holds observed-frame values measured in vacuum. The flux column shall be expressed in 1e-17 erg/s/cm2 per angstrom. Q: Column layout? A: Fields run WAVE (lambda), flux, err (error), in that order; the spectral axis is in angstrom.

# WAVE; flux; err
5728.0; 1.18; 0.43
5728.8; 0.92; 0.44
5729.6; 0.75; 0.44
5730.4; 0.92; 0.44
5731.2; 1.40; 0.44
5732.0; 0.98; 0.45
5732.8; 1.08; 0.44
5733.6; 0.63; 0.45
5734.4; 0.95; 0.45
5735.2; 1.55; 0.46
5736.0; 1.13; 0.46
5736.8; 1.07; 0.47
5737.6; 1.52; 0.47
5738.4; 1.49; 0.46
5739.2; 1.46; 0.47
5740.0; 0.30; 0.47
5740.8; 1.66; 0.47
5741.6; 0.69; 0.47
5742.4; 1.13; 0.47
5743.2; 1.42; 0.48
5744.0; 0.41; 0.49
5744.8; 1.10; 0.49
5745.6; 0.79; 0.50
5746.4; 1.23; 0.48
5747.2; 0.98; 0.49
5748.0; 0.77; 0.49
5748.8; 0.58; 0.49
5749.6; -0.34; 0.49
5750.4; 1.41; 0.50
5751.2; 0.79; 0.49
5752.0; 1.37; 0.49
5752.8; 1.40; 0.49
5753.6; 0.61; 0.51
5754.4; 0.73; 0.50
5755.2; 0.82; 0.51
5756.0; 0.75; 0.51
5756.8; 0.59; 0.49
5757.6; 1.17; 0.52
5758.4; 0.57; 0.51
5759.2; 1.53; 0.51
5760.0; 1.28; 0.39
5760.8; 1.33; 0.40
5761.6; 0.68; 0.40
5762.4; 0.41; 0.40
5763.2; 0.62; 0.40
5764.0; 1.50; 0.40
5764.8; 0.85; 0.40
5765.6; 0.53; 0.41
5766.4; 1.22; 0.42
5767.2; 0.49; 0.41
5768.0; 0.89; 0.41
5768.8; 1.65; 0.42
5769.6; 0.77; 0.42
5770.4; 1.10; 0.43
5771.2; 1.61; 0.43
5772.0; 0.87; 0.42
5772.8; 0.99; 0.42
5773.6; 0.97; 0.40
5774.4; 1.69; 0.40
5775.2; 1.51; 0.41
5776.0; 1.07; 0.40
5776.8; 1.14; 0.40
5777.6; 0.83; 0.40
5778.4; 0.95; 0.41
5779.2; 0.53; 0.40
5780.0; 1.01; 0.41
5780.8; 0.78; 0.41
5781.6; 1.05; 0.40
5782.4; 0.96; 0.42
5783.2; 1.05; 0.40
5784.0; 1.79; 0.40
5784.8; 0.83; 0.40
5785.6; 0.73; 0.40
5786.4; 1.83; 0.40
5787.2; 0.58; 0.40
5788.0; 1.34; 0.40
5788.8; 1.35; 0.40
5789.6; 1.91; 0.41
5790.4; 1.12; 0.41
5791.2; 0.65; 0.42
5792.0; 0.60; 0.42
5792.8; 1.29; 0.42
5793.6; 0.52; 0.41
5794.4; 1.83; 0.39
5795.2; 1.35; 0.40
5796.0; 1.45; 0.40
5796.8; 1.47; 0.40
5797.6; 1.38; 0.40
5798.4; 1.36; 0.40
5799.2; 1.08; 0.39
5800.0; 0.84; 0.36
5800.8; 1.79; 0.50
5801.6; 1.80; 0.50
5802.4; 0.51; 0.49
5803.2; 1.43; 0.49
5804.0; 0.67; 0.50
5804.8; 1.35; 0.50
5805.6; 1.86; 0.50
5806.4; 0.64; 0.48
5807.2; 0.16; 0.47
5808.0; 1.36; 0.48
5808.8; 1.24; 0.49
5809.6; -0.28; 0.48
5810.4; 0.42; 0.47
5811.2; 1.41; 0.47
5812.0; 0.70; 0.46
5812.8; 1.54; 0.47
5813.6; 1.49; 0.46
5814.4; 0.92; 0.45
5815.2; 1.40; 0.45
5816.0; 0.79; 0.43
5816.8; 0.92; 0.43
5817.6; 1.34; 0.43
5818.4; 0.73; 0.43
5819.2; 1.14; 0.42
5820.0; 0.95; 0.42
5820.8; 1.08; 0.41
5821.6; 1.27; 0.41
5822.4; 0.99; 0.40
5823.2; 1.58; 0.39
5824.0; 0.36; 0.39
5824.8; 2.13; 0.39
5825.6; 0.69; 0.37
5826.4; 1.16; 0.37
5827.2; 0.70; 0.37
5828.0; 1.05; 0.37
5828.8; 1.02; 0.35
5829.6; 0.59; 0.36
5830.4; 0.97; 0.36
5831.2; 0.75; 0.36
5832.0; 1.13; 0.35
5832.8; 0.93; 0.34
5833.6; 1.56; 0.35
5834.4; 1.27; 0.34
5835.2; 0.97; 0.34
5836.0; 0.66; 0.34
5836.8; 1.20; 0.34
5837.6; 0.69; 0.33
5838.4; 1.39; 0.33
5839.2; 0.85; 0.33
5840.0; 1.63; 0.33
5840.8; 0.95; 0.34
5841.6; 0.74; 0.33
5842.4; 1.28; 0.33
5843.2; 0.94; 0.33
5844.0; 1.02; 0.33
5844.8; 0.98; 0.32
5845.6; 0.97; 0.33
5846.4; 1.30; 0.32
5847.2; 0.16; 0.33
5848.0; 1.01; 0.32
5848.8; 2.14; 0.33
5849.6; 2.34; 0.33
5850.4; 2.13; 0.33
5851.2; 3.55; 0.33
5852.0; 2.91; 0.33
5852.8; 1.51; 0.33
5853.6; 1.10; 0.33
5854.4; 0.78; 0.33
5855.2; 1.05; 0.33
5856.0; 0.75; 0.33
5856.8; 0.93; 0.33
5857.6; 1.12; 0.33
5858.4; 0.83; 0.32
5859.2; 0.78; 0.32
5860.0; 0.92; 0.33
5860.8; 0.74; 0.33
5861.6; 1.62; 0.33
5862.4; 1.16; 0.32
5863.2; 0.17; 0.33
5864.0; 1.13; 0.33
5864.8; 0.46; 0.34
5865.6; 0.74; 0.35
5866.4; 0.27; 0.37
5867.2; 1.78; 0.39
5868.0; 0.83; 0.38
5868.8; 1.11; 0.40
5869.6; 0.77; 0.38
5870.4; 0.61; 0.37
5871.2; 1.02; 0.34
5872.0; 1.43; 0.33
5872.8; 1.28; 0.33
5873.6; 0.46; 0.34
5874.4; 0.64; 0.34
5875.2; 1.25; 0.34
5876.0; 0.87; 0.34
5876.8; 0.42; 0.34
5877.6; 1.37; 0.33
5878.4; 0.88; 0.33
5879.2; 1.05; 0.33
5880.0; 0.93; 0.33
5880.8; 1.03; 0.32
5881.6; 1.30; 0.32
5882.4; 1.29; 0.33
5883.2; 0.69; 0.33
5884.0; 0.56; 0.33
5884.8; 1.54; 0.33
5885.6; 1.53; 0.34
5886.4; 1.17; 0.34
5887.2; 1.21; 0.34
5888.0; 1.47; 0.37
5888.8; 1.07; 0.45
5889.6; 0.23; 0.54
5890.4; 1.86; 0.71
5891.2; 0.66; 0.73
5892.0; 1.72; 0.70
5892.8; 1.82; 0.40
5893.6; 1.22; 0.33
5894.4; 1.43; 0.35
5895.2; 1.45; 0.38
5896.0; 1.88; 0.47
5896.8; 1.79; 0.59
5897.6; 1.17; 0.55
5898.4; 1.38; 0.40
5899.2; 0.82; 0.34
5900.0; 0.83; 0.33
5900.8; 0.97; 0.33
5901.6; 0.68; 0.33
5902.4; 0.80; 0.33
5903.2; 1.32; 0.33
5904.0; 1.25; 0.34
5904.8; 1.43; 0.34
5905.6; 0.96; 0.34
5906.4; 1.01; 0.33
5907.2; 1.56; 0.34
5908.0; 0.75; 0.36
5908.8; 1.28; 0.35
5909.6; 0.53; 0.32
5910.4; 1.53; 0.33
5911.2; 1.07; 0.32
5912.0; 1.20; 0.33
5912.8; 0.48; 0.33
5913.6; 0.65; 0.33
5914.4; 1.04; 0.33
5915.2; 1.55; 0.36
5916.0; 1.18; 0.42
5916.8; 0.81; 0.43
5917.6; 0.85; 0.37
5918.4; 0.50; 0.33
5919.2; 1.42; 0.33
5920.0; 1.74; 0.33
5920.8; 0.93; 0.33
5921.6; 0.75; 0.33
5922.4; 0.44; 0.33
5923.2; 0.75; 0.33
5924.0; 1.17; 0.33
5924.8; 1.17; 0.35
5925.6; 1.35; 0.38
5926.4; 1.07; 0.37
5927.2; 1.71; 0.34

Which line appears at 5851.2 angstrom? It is H-beta 4861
